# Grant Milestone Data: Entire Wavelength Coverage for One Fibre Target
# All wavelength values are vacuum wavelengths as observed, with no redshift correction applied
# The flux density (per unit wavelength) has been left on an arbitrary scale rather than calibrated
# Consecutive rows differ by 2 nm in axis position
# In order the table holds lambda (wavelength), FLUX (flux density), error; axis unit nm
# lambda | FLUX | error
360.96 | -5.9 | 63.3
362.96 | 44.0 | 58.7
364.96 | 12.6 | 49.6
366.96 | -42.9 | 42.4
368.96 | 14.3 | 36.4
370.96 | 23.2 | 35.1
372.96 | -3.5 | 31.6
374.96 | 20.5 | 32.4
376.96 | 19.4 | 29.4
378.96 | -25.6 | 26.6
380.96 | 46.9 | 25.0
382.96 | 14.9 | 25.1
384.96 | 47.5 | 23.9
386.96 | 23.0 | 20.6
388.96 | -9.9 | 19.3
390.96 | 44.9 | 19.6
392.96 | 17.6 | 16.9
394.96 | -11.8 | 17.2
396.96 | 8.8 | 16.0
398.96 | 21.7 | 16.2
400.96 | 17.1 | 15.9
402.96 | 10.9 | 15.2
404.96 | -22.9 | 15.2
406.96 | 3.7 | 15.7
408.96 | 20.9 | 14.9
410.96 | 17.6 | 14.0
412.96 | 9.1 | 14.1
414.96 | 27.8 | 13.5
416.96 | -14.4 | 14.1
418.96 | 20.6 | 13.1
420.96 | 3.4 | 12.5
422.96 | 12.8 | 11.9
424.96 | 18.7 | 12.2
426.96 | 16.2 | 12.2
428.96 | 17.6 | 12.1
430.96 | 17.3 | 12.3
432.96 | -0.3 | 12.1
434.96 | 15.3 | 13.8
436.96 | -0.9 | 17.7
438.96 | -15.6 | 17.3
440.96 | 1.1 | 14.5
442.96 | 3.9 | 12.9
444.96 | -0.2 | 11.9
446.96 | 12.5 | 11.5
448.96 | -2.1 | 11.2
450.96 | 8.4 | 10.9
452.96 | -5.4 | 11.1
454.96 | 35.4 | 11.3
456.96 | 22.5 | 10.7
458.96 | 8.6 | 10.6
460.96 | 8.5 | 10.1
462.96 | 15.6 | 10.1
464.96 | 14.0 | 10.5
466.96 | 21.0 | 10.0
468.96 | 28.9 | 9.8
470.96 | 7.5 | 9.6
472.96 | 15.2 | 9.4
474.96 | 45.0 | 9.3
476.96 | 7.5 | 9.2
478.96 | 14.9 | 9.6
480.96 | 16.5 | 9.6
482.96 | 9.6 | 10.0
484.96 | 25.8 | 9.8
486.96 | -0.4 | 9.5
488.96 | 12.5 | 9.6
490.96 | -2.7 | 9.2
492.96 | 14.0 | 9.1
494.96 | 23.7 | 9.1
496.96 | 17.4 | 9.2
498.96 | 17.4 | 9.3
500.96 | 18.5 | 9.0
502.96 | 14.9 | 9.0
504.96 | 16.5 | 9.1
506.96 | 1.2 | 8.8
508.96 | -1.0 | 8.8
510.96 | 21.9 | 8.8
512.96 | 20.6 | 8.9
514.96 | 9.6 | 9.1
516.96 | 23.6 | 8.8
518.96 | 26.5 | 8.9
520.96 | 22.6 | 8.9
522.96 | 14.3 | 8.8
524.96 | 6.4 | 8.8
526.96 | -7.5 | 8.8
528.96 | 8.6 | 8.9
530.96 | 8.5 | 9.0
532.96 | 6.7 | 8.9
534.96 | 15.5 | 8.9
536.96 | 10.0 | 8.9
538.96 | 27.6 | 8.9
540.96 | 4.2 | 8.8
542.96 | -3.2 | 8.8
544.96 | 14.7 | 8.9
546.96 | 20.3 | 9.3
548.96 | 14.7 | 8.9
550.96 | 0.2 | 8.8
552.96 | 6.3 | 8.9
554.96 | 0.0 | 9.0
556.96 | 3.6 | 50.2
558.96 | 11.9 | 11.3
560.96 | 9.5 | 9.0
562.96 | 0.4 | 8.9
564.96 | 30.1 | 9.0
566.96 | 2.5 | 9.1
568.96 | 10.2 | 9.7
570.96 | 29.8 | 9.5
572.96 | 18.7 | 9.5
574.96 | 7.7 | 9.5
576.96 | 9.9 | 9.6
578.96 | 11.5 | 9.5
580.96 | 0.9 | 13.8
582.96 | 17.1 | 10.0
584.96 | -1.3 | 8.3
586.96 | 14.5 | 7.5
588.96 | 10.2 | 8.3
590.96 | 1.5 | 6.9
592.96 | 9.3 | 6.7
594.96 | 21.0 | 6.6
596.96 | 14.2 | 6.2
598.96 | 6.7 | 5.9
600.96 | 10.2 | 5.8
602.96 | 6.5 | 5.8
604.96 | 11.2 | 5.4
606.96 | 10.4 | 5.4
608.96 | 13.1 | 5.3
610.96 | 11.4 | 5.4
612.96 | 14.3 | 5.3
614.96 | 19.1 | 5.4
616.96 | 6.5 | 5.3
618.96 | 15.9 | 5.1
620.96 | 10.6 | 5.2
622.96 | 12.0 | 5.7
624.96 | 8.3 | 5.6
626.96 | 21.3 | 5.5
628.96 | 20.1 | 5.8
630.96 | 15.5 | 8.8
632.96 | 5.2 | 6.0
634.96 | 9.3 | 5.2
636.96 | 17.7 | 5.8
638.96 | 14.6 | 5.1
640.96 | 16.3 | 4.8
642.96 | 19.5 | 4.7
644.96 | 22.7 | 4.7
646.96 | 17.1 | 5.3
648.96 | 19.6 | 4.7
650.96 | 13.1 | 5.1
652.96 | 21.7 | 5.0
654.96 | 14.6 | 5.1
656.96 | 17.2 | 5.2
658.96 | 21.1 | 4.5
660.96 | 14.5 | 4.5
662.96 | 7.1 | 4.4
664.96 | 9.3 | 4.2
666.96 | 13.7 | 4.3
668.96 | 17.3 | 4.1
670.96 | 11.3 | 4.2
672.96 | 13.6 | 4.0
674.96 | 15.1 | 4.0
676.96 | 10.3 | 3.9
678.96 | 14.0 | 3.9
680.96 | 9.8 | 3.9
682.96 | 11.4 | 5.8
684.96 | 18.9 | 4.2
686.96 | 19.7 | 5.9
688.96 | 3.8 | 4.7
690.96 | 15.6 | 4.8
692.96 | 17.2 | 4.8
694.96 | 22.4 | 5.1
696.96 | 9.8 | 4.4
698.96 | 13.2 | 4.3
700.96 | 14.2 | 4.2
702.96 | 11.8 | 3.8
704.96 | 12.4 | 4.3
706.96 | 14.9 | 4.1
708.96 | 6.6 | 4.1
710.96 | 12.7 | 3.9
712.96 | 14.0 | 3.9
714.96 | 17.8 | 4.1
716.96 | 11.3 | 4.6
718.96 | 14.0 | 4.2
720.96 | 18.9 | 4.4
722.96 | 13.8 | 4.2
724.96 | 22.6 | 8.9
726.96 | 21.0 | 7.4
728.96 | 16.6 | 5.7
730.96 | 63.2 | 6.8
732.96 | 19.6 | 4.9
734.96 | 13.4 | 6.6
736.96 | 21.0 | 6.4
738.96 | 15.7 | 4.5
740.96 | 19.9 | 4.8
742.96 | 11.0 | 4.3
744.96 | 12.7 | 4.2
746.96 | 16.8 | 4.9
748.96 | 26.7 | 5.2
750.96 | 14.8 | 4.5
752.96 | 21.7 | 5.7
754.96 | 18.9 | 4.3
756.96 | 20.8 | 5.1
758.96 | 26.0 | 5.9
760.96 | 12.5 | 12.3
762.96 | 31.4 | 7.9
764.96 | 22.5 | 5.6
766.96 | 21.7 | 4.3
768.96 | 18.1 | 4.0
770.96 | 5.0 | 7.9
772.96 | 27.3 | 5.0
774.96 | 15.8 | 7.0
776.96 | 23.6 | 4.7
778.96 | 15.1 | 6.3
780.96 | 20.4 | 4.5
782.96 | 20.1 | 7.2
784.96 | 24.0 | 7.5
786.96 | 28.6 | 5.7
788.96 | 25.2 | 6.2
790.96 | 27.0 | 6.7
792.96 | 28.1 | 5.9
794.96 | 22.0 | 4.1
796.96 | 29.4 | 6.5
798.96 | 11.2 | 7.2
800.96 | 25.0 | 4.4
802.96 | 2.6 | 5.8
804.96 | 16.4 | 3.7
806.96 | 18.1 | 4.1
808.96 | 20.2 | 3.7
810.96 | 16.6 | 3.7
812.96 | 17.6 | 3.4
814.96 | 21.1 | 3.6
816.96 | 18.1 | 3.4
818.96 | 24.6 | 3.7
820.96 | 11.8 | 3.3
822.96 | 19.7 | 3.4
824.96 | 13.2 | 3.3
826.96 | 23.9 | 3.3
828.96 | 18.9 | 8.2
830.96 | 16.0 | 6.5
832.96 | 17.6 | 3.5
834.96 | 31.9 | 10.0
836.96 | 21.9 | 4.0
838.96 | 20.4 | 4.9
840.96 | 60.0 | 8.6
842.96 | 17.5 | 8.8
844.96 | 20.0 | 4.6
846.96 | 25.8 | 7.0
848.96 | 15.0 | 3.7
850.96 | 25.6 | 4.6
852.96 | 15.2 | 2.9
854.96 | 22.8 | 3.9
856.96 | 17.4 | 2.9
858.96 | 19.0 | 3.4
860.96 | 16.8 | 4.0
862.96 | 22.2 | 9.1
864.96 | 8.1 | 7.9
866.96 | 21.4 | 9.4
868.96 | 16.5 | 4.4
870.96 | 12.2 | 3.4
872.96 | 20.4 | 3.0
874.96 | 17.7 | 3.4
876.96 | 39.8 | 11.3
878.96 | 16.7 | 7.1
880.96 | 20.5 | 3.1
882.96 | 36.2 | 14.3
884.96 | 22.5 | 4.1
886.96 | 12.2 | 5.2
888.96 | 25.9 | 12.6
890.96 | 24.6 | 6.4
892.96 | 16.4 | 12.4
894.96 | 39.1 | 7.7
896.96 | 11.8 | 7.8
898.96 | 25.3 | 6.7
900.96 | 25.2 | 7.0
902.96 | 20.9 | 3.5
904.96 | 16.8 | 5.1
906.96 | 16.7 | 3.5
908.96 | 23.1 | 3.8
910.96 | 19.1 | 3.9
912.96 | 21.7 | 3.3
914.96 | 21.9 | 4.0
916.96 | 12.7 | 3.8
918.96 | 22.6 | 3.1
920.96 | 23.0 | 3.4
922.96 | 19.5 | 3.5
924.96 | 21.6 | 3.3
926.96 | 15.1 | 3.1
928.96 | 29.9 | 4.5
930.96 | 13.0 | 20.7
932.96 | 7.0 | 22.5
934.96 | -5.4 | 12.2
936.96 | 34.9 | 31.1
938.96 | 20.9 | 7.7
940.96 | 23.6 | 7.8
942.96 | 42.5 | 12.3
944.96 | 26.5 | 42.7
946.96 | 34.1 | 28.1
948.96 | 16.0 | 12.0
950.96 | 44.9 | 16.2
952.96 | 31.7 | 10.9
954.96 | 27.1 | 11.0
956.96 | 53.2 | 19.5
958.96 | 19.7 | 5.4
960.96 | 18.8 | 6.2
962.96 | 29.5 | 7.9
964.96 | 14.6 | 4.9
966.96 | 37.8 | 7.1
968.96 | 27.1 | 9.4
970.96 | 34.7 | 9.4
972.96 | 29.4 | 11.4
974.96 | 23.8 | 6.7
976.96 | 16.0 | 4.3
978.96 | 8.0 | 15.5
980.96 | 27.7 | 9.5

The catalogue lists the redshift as 0.960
